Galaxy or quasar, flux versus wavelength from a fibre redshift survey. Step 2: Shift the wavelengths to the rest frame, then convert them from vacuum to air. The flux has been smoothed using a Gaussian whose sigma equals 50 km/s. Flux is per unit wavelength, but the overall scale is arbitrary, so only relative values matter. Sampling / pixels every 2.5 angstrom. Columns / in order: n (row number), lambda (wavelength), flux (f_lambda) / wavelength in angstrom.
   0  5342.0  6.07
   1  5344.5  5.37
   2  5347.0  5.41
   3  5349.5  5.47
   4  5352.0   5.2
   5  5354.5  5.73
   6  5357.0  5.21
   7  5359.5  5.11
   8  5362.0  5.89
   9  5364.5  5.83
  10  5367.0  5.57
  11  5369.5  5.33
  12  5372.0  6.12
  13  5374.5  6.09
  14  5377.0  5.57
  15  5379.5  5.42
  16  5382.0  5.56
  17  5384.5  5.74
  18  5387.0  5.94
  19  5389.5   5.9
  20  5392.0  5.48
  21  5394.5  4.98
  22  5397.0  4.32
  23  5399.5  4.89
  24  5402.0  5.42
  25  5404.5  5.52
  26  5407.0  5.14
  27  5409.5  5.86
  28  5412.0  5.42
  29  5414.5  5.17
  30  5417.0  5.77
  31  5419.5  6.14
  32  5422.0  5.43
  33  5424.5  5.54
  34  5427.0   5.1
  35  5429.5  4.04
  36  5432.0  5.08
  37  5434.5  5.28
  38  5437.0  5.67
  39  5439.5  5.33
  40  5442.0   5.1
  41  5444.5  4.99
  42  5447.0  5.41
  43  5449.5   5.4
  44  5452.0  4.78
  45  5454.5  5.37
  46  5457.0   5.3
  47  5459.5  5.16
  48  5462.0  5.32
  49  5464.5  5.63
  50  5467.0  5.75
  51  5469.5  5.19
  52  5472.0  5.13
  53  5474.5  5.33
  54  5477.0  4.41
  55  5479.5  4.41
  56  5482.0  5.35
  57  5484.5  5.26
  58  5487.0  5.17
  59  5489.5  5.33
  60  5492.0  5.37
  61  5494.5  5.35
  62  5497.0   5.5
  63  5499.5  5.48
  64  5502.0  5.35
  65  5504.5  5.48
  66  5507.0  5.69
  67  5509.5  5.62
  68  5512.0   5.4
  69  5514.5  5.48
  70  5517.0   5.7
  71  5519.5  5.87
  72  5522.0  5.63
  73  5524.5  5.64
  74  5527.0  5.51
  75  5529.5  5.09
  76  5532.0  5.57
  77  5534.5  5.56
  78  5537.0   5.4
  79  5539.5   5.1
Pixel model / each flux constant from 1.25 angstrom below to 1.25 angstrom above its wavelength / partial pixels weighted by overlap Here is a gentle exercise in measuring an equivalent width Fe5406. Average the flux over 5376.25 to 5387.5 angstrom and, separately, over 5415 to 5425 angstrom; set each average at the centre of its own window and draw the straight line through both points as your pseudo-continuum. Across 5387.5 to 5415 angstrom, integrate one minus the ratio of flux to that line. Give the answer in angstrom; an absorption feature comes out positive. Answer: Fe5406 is 1.7 angstrom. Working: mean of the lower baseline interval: 5.63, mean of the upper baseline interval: 5.69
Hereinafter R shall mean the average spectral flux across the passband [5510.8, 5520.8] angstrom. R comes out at 5.61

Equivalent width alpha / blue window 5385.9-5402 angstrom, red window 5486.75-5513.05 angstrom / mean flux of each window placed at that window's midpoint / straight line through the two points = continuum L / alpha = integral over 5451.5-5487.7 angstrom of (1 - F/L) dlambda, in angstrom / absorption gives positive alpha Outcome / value 1.4 angstrom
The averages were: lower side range 5.26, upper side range 5.44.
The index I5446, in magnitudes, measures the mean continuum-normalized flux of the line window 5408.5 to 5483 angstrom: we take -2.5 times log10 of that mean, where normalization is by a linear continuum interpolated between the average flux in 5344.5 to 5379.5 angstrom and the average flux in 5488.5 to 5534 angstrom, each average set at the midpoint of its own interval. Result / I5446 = 0.05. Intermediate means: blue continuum 5.57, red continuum 5.51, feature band 5.26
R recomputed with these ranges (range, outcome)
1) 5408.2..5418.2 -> 5.55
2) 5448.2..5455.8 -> 5.19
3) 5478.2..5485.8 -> 5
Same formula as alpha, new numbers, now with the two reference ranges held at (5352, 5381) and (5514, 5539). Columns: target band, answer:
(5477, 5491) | 1.3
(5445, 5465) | 1.1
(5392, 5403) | 1.2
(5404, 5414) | 0.2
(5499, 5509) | 0.1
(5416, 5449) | 1.7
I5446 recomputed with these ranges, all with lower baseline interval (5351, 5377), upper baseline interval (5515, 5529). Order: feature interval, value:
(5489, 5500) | 0.04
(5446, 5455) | 0.08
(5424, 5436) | 0.13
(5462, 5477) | 0.06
